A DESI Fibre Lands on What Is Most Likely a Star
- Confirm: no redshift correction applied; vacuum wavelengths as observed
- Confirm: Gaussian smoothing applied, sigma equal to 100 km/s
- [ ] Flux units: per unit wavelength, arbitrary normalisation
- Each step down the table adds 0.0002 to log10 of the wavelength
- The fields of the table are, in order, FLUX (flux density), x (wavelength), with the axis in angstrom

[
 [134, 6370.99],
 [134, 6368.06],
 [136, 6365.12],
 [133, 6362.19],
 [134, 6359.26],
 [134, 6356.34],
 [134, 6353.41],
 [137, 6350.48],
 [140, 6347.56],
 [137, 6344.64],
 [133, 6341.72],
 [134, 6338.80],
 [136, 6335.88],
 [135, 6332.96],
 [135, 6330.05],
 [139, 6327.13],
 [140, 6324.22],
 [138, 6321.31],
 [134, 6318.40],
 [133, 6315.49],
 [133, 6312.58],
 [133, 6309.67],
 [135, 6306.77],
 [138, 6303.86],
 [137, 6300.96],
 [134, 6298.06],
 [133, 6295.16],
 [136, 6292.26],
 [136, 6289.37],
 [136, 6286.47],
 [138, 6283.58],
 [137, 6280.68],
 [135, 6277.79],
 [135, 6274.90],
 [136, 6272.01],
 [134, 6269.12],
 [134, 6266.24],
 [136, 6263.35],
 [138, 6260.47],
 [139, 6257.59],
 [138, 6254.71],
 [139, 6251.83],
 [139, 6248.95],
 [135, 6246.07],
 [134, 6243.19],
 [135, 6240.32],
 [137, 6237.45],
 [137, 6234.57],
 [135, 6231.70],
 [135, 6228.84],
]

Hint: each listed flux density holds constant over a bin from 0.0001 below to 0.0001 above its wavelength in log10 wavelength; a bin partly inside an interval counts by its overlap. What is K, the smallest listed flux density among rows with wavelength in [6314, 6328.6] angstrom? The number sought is 133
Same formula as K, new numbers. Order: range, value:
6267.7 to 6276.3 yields 134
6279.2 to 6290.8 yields 136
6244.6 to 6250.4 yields 135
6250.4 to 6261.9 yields 138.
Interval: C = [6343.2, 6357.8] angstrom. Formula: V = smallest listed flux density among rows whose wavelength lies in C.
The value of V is 134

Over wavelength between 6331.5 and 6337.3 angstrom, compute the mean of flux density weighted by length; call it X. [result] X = 136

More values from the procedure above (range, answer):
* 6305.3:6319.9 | 134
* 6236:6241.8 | 136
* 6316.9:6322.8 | 136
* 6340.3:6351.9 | 137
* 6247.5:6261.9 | 139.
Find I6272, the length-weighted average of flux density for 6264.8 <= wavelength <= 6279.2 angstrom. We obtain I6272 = 135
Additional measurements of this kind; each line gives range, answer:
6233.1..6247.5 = 136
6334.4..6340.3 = 135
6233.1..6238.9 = 137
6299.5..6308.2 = 137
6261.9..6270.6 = 135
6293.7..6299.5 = 133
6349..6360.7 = 135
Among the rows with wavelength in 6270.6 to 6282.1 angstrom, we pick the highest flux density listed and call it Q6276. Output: 137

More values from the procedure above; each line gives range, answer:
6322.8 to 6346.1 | 140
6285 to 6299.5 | 136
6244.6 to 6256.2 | 139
